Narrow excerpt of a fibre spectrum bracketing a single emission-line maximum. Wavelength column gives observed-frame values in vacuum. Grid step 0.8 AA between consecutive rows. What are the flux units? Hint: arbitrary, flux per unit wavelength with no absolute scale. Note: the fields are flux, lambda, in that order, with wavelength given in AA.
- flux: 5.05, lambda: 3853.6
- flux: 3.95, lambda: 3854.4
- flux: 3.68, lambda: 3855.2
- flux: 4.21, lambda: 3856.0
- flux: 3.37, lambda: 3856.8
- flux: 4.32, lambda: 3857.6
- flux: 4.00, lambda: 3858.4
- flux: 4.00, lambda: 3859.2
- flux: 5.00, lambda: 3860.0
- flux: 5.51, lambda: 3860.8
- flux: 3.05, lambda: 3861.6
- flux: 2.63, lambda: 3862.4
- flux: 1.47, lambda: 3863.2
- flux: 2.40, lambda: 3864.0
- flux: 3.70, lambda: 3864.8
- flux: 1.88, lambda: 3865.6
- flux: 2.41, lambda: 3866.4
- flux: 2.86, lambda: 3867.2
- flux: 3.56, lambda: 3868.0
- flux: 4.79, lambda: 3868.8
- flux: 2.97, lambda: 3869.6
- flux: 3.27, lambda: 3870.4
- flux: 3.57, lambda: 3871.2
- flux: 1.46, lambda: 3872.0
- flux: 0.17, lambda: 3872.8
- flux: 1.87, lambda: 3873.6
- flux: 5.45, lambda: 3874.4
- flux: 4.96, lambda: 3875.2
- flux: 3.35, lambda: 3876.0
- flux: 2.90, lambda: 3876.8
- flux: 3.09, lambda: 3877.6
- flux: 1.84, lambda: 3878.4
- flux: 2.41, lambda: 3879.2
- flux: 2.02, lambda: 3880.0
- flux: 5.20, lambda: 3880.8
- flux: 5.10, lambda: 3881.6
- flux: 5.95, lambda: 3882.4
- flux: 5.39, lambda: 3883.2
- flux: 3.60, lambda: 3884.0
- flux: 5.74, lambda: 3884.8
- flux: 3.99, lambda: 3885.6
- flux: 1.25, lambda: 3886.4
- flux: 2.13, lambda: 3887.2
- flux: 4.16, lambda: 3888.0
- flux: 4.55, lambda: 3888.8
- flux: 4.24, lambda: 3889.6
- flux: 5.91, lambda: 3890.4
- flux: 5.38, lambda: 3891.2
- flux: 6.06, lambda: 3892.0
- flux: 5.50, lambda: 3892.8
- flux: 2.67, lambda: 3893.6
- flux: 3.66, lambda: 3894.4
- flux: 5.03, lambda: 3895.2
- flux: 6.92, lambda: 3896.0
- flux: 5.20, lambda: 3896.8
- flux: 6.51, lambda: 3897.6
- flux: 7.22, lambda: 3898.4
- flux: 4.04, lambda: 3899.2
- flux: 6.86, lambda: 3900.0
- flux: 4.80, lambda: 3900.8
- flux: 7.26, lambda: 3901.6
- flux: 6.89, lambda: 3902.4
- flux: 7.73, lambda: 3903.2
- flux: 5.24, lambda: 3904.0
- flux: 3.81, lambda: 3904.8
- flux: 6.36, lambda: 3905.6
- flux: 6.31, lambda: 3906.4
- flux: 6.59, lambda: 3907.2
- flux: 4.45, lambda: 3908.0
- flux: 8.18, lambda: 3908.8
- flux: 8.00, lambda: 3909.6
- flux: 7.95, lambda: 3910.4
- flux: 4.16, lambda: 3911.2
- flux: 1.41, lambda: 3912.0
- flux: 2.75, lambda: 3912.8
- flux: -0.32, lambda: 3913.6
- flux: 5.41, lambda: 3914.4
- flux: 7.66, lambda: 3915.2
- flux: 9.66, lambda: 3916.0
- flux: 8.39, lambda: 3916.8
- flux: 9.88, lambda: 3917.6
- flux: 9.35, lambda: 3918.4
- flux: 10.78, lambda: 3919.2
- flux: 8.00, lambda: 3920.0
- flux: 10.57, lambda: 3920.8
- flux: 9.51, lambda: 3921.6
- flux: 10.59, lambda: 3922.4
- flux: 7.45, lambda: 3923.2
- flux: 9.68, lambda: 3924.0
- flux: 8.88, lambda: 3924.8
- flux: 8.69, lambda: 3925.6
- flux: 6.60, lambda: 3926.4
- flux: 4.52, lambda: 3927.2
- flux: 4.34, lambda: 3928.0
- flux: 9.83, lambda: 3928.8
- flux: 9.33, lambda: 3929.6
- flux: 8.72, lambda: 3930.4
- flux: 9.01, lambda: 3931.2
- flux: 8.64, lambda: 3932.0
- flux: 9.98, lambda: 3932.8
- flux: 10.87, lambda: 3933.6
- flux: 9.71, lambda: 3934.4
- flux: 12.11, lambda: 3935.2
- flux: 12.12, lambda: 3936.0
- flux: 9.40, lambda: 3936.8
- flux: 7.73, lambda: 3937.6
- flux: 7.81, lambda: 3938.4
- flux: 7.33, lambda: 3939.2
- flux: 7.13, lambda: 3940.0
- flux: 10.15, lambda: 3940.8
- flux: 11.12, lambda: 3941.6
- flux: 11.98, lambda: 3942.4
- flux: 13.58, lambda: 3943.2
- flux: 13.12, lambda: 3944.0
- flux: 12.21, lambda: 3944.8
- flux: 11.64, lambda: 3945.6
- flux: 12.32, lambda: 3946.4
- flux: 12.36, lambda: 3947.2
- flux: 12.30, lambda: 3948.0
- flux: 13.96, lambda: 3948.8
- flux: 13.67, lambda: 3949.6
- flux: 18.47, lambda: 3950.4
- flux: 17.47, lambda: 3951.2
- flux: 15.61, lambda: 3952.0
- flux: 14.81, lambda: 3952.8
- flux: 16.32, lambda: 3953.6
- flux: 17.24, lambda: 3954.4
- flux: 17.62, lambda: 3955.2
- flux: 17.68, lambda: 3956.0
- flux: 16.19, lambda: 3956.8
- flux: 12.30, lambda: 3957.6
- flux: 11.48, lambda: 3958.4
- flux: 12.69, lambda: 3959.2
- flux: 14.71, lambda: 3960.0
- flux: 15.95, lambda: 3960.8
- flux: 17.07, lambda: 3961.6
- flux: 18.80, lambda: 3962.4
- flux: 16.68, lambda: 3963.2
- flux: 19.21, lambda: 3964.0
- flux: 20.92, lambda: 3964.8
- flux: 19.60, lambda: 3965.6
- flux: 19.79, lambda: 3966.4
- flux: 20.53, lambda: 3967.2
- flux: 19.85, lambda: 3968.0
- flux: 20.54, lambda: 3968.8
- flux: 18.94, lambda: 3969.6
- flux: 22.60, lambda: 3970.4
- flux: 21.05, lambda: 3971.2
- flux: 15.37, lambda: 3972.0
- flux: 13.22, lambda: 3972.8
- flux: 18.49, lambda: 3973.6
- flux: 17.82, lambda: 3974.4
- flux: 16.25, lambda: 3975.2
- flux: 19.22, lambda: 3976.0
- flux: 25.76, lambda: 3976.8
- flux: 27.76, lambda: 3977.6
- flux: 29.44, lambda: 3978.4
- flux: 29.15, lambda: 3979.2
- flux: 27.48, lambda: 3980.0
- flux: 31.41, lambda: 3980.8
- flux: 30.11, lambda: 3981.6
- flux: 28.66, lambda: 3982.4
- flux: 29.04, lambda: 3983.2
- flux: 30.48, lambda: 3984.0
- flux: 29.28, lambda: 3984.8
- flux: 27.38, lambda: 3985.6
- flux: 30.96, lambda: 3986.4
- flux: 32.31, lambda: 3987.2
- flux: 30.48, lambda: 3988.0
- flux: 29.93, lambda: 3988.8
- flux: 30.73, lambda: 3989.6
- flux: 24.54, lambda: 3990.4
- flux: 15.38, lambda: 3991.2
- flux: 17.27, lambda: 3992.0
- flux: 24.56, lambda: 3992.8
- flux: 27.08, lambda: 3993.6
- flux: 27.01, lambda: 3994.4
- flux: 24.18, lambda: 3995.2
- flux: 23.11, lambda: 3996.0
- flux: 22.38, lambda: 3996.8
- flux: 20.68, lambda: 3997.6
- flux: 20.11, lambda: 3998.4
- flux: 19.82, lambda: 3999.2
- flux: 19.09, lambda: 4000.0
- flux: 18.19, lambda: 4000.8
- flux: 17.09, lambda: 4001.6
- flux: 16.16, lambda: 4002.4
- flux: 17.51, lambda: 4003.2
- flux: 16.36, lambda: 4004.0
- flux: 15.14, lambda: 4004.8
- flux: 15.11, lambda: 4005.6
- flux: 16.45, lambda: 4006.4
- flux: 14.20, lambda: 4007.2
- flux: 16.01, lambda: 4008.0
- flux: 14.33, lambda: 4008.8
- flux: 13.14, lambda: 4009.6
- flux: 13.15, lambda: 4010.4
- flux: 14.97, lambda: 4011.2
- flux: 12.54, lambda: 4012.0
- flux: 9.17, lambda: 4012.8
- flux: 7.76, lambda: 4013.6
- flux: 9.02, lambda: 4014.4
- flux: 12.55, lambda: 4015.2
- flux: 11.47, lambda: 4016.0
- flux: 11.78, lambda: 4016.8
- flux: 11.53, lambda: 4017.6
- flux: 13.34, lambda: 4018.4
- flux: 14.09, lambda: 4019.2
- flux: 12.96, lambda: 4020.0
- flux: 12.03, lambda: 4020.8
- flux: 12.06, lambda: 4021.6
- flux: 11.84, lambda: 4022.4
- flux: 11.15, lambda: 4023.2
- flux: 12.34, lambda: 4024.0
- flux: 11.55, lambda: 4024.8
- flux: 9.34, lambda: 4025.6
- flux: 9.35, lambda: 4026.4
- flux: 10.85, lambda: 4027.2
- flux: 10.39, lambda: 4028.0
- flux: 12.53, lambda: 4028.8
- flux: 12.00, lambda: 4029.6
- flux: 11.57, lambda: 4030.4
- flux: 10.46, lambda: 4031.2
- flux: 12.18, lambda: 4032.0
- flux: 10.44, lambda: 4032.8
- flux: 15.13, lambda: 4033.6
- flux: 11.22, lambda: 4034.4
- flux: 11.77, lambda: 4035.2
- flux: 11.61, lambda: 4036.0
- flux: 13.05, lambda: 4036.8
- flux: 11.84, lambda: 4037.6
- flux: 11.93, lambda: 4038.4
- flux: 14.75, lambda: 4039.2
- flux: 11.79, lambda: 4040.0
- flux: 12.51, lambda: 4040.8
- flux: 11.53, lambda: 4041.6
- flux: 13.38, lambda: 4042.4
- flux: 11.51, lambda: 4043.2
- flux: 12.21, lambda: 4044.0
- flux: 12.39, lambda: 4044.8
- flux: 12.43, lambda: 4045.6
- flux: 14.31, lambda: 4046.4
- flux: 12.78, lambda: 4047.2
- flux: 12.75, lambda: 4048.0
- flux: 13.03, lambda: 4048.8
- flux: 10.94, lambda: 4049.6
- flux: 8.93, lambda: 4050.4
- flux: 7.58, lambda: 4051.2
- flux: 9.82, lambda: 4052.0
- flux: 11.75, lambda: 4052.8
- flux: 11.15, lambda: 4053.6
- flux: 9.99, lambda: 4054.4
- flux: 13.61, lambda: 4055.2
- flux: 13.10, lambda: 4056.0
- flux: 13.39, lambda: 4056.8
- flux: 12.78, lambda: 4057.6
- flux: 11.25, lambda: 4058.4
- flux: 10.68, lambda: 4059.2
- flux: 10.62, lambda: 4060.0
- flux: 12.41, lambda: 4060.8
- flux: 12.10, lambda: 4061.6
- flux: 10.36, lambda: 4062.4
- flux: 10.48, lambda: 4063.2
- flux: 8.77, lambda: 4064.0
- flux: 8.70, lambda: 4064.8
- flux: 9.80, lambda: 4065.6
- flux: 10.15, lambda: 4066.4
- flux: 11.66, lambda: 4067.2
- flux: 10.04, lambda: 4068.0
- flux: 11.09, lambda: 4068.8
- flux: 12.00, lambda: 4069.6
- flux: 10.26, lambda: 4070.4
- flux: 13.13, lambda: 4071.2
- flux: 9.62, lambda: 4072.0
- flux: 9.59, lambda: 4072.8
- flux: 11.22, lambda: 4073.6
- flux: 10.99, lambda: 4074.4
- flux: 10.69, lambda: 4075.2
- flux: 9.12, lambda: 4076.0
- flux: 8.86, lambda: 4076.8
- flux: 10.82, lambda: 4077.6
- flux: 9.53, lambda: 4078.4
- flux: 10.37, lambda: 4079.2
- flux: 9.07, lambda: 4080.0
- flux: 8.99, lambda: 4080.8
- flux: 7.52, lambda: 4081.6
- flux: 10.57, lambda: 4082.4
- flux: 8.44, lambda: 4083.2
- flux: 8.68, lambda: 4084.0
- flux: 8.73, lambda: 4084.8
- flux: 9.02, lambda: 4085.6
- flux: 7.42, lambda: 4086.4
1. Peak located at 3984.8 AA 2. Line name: Lyman alpha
